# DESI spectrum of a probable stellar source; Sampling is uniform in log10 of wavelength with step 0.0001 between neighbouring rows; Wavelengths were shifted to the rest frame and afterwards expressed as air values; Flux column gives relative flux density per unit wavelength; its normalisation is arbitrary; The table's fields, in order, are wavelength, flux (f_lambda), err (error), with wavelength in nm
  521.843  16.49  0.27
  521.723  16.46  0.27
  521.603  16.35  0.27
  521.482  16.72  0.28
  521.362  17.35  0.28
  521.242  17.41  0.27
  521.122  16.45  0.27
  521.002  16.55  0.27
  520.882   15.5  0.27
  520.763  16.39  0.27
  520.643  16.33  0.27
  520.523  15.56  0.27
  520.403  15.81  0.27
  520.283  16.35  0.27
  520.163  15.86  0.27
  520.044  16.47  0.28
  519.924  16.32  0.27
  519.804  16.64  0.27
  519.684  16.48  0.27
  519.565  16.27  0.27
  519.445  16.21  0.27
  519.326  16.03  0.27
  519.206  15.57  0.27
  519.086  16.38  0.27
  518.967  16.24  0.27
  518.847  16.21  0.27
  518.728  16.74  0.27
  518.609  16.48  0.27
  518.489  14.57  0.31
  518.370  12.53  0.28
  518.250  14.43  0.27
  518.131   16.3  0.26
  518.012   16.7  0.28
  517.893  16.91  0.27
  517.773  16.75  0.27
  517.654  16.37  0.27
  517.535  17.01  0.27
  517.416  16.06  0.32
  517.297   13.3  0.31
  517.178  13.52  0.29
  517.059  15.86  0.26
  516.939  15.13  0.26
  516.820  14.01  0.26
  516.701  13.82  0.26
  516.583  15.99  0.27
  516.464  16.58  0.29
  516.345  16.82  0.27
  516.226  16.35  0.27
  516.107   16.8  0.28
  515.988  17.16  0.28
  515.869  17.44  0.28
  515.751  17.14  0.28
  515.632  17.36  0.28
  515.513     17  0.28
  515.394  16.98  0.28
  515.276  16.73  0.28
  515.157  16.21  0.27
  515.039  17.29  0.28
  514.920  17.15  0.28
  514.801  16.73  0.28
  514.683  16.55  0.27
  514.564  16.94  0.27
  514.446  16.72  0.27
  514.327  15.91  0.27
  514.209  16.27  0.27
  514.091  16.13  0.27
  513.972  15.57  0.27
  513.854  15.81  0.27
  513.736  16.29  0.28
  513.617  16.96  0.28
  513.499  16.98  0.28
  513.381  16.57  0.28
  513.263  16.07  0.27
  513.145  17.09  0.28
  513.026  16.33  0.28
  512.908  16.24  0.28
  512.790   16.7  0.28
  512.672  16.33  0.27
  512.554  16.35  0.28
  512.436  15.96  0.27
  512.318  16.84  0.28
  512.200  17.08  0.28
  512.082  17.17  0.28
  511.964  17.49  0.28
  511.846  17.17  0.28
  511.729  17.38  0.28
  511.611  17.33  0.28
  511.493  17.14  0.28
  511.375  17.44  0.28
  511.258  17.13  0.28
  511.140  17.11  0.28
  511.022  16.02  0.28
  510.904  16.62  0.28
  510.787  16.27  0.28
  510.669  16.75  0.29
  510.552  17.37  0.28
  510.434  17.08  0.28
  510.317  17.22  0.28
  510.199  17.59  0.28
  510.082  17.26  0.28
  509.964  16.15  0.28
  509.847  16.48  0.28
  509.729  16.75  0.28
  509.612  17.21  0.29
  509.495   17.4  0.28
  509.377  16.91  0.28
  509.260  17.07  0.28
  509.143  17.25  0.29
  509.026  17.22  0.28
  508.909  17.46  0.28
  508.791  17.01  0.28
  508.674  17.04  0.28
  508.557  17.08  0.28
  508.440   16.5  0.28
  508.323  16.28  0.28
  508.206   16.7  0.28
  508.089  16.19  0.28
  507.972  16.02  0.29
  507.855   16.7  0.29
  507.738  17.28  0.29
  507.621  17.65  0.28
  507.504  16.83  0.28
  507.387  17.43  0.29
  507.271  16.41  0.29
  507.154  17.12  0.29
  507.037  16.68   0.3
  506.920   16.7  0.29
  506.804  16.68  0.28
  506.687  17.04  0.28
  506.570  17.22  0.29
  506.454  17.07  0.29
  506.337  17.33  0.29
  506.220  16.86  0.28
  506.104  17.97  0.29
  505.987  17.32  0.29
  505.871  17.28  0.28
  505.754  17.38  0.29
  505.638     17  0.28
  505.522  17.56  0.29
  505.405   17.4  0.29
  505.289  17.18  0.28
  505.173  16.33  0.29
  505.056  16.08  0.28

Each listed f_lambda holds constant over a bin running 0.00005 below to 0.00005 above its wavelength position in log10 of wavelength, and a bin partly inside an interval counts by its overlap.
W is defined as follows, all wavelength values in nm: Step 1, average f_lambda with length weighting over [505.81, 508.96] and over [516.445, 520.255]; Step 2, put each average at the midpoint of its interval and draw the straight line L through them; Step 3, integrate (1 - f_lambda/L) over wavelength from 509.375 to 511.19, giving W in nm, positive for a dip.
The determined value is -0.03 nm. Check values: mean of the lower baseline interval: 17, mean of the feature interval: 16.9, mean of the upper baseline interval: 15.7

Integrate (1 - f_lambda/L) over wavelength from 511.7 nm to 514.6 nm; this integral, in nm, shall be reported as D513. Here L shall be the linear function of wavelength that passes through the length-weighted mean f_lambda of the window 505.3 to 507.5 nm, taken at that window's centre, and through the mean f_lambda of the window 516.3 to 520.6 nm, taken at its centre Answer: -0.03 nm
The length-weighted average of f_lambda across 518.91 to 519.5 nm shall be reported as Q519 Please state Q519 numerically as 16.1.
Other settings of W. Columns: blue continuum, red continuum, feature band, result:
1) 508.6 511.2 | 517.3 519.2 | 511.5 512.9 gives -0.017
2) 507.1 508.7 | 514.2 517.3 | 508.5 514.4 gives -0.086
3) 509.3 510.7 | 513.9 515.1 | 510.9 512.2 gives -0.020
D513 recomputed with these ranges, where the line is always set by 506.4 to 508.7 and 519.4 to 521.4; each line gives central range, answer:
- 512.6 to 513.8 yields 0.00 nm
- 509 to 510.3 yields -0.02 nm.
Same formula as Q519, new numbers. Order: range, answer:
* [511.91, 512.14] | 17.3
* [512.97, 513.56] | 16.6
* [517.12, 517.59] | 15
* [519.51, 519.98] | 16.4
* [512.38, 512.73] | 16.2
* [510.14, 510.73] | 17.2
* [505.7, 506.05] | 17.3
